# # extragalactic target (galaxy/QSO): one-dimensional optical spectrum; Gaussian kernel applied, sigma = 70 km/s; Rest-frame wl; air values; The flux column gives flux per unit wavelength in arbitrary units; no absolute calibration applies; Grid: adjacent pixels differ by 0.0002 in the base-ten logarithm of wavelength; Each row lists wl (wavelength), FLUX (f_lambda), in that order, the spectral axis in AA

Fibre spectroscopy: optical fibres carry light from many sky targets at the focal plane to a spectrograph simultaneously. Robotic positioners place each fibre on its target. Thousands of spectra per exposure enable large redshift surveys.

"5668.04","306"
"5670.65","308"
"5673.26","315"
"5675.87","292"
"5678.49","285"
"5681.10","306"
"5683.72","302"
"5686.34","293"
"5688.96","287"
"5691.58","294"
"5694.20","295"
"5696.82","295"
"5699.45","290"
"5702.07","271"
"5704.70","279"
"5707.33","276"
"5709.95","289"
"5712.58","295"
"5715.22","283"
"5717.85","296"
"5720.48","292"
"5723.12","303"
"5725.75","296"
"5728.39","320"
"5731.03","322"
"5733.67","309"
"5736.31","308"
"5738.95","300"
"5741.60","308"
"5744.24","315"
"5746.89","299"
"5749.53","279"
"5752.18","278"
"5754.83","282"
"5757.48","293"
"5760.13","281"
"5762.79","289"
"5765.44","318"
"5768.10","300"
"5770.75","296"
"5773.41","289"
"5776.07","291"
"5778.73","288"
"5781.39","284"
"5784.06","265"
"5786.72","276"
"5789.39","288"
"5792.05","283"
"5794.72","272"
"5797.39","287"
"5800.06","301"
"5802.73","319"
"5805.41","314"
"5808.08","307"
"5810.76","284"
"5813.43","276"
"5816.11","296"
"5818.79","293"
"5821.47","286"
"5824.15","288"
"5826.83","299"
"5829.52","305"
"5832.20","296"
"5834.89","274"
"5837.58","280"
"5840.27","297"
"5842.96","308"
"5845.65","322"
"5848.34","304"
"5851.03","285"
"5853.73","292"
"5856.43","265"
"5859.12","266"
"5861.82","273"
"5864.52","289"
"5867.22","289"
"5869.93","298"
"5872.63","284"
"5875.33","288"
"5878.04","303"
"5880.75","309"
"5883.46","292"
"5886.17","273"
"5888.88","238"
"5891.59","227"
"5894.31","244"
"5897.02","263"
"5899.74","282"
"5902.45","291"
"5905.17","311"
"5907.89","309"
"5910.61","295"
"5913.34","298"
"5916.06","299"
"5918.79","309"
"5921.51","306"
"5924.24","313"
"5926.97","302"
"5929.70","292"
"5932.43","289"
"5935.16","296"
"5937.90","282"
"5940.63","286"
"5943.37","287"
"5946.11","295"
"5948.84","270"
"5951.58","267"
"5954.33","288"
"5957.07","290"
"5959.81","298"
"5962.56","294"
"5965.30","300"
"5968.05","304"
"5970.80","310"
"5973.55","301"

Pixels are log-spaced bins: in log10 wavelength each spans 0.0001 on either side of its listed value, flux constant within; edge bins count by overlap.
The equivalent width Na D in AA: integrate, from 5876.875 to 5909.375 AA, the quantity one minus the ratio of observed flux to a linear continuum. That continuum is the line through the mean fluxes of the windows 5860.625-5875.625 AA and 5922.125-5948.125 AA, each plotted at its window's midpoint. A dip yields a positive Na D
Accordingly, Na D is 1.2 AA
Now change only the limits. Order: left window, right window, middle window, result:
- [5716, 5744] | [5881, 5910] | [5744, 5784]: 1.14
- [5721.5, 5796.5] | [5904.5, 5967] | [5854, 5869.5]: 0.81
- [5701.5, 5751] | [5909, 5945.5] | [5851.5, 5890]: 1.76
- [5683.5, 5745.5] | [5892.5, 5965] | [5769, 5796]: 1.02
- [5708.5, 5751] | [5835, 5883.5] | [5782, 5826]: 0.80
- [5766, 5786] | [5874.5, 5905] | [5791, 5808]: -0.68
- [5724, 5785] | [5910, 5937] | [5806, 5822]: 0.31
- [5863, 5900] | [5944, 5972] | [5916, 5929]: -0.97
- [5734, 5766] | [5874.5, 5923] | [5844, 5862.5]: 0.07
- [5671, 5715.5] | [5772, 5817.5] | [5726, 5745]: -1.31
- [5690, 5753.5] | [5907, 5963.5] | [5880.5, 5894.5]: 1.52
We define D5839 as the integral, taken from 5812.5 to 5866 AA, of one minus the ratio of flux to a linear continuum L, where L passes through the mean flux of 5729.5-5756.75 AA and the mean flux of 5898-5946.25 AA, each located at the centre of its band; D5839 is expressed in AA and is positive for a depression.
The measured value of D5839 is 1.5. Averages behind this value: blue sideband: 300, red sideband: 297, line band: 290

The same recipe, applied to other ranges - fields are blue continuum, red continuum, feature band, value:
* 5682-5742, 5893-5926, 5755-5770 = 0.0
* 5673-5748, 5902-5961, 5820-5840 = 0.4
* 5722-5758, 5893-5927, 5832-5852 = 0.1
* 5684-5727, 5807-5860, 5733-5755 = -0.6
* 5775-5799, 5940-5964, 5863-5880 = -0.5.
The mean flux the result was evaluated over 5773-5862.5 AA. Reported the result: 290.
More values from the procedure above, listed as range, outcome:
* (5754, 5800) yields 288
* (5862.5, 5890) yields 286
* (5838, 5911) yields 285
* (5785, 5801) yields 284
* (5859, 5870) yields 283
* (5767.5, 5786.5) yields 286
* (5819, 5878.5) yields 290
